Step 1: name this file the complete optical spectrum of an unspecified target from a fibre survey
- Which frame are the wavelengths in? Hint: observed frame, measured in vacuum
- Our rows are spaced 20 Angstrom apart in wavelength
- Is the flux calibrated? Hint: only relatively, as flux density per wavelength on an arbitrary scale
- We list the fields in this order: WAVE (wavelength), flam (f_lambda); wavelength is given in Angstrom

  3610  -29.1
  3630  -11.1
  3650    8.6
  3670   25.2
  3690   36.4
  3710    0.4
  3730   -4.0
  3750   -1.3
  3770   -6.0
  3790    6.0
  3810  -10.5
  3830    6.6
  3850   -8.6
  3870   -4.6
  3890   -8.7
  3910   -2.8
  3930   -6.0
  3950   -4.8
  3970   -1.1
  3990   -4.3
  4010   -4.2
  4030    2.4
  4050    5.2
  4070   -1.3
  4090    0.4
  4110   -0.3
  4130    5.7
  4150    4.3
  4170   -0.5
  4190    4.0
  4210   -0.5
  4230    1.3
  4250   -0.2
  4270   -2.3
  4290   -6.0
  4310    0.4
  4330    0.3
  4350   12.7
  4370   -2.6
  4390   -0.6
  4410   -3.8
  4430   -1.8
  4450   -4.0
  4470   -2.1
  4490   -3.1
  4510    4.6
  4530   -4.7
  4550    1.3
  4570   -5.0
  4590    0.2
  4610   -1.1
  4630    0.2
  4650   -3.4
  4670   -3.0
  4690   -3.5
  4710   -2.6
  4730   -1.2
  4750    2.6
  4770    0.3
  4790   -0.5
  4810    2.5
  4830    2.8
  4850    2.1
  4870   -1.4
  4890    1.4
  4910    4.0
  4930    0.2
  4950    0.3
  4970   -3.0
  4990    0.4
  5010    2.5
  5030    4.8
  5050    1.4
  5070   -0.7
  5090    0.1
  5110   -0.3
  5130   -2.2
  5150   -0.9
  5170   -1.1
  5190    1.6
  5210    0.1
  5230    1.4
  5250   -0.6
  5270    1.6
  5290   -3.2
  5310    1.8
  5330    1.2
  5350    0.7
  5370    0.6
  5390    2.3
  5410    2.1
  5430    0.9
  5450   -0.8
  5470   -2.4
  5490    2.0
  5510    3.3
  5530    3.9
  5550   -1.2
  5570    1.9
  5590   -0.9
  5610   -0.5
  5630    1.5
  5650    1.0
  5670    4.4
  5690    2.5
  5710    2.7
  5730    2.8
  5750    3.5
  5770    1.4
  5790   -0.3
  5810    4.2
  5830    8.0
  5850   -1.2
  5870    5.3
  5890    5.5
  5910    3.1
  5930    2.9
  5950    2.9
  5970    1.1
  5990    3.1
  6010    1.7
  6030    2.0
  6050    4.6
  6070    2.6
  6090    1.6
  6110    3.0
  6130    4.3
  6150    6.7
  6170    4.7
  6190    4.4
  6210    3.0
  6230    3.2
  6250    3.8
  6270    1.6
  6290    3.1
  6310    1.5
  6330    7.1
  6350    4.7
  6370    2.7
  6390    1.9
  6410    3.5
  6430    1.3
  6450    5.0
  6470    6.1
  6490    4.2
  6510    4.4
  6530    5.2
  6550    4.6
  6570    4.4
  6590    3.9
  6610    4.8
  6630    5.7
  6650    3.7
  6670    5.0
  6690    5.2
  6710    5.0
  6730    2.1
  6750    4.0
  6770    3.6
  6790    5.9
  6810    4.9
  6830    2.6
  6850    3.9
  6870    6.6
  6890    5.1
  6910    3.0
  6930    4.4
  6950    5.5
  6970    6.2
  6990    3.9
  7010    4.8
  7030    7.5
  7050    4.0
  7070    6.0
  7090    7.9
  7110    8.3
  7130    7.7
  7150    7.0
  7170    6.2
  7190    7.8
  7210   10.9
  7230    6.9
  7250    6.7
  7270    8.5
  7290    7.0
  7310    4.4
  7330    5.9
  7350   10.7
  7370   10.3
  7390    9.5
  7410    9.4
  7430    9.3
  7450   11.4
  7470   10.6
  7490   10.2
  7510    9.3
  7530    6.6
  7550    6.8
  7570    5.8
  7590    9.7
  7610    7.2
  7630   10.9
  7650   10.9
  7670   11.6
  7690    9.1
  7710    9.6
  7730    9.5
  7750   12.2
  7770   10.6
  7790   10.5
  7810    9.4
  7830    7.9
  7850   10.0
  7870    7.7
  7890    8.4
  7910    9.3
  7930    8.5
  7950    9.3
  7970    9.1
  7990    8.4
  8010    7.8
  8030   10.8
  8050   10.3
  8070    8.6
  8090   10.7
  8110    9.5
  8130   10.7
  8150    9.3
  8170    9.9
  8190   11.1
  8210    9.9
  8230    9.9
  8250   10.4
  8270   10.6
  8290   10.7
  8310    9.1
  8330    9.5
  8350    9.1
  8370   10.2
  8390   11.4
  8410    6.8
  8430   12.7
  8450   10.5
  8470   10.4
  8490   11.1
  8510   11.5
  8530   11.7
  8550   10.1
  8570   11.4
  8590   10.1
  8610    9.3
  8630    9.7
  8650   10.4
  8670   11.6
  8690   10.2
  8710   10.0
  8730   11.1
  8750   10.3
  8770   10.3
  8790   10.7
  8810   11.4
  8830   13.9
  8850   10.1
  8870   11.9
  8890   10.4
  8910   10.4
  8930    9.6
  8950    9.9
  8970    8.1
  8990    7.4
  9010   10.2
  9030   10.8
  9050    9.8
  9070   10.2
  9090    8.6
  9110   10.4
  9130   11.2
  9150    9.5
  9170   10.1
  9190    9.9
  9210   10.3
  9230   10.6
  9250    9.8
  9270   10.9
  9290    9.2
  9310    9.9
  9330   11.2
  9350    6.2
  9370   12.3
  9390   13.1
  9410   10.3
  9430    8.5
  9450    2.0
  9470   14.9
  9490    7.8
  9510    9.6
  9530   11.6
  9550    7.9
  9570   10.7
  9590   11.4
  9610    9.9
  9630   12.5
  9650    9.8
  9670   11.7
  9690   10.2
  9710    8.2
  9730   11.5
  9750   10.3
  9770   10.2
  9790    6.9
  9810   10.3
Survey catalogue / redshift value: 0.84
